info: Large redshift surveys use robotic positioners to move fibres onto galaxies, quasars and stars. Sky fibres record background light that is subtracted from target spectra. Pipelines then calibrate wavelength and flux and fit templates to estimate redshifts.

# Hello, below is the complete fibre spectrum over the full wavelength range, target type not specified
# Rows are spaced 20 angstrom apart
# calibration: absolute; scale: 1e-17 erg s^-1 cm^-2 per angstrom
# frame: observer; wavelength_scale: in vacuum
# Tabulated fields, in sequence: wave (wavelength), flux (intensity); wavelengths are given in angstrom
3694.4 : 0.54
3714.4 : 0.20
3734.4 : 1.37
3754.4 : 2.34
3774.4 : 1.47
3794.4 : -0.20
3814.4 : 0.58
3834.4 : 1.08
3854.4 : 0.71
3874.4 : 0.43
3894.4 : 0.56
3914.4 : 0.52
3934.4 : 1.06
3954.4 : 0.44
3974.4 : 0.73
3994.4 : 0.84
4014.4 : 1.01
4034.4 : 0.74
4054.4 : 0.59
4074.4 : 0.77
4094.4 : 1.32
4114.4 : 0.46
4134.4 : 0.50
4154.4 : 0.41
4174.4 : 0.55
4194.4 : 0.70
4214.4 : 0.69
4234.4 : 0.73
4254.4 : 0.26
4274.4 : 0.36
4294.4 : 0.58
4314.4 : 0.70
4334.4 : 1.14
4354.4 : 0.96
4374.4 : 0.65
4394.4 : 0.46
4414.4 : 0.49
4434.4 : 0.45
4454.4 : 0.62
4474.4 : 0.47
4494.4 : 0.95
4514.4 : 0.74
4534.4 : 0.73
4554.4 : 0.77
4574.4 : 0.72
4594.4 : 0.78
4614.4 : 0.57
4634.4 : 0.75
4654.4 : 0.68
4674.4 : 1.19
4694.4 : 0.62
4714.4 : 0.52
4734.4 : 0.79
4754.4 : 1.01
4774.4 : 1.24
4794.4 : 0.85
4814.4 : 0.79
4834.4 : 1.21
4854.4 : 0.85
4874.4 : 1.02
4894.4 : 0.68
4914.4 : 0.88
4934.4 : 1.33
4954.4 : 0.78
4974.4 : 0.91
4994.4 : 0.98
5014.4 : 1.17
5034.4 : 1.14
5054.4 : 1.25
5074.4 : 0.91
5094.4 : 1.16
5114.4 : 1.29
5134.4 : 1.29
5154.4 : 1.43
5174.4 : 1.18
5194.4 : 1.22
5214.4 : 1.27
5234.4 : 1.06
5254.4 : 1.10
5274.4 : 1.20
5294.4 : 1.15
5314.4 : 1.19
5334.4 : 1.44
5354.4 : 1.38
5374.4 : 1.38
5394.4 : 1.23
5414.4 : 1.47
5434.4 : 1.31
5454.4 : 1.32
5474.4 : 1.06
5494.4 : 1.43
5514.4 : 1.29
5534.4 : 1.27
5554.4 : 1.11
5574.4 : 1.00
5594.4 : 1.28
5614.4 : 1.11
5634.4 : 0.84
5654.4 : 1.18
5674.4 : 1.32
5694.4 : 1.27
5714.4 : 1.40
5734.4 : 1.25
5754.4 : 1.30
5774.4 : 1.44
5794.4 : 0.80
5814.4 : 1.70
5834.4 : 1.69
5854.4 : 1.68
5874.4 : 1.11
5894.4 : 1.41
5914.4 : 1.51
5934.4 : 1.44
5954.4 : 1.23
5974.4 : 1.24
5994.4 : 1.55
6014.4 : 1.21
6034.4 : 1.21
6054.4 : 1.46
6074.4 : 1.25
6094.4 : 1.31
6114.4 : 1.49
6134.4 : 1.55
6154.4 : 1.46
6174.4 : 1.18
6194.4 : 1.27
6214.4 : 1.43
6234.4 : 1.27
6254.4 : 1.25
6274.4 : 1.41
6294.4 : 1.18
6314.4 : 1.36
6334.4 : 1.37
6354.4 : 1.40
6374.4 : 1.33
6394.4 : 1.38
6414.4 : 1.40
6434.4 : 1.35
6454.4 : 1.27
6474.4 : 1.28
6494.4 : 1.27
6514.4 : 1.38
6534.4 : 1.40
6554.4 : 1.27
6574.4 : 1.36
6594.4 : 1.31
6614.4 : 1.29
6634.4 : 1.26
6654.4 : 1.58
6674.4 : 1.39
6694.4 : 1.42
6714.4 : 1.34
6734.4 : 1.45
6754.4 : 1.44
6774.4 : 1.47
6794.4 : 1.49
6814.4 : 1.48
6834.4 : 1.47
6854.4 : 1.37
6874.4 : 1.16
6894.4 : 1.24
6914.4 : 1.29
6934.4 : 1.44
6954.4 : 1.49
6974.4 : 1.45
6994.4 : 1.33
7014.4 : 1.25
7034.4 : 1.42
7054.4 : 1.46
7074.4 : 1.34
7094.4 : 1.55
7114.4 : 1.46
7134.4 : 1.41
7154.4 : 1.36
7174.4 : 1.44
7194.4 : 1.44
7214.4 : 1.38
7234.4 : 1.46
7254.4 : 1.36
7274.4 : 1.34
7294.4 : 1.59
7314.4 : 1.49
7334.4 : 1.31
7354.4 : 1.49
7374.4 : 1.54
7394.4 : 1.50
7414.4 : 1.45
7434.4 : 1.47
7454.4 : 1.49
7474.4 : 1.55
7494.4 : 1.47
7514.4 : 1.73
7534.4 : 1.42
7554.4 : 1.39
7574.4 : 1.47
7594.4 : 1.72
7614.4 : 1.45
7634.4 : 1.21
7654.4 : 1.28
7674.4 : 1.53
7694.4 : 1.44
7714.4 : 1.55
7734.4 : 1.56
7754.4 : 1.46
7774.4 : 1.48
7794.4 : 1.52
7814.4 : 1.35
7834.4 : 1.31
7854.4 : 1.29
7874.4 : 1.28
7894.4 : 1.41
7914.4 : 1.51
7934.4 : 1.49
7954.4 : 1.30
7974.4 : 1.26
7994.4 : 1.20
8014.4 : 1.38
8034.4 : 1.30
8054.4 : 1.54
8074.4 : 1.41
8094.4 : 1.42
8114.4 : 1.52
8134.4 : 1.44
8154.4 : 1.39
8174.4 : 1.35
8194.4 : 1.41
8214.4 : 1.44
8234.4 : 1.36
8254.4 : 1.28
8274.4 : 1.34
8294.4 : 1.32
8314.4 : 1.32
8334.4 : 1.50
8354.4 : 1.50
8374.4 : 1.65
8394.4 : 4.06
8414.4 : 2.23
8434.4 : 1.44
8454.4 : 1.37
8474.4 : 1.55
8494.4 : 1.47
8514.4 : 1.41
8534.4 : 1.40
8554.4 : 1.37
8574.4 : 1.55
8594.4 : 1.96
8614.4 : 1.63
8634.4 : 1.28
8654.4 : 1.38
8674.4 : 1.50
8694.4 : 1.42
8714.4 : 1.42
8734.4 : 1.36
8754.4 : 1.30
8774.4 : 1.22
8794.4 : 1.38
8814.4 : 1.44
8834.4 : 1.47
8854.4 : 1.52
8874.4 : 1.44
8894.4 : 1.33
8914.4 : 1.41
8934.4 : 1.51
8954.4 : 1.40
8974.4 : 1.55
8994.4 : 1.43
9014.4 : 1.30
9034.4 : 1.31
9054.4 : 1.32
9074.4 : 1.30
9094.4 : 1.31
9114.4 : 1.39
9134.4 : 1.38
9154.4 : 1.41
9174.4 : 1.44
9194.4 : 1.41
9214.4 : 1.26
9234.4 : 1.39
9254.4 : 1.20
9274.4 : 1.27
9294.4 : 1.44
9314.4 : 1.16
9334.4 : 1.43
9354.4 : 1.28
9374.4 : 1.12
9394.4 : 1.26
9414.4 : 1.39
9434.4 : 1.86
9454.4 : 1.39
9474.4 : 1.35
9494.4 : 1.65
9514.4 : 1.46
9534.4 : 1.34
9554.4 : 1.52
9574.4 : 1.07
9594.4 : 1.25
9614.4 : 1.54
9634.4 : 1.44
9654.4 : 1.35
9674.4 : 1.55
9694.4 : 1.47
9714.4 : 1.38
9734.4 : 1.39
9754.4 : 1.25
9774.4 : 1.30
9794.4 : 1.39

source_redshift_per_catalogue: 0.278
